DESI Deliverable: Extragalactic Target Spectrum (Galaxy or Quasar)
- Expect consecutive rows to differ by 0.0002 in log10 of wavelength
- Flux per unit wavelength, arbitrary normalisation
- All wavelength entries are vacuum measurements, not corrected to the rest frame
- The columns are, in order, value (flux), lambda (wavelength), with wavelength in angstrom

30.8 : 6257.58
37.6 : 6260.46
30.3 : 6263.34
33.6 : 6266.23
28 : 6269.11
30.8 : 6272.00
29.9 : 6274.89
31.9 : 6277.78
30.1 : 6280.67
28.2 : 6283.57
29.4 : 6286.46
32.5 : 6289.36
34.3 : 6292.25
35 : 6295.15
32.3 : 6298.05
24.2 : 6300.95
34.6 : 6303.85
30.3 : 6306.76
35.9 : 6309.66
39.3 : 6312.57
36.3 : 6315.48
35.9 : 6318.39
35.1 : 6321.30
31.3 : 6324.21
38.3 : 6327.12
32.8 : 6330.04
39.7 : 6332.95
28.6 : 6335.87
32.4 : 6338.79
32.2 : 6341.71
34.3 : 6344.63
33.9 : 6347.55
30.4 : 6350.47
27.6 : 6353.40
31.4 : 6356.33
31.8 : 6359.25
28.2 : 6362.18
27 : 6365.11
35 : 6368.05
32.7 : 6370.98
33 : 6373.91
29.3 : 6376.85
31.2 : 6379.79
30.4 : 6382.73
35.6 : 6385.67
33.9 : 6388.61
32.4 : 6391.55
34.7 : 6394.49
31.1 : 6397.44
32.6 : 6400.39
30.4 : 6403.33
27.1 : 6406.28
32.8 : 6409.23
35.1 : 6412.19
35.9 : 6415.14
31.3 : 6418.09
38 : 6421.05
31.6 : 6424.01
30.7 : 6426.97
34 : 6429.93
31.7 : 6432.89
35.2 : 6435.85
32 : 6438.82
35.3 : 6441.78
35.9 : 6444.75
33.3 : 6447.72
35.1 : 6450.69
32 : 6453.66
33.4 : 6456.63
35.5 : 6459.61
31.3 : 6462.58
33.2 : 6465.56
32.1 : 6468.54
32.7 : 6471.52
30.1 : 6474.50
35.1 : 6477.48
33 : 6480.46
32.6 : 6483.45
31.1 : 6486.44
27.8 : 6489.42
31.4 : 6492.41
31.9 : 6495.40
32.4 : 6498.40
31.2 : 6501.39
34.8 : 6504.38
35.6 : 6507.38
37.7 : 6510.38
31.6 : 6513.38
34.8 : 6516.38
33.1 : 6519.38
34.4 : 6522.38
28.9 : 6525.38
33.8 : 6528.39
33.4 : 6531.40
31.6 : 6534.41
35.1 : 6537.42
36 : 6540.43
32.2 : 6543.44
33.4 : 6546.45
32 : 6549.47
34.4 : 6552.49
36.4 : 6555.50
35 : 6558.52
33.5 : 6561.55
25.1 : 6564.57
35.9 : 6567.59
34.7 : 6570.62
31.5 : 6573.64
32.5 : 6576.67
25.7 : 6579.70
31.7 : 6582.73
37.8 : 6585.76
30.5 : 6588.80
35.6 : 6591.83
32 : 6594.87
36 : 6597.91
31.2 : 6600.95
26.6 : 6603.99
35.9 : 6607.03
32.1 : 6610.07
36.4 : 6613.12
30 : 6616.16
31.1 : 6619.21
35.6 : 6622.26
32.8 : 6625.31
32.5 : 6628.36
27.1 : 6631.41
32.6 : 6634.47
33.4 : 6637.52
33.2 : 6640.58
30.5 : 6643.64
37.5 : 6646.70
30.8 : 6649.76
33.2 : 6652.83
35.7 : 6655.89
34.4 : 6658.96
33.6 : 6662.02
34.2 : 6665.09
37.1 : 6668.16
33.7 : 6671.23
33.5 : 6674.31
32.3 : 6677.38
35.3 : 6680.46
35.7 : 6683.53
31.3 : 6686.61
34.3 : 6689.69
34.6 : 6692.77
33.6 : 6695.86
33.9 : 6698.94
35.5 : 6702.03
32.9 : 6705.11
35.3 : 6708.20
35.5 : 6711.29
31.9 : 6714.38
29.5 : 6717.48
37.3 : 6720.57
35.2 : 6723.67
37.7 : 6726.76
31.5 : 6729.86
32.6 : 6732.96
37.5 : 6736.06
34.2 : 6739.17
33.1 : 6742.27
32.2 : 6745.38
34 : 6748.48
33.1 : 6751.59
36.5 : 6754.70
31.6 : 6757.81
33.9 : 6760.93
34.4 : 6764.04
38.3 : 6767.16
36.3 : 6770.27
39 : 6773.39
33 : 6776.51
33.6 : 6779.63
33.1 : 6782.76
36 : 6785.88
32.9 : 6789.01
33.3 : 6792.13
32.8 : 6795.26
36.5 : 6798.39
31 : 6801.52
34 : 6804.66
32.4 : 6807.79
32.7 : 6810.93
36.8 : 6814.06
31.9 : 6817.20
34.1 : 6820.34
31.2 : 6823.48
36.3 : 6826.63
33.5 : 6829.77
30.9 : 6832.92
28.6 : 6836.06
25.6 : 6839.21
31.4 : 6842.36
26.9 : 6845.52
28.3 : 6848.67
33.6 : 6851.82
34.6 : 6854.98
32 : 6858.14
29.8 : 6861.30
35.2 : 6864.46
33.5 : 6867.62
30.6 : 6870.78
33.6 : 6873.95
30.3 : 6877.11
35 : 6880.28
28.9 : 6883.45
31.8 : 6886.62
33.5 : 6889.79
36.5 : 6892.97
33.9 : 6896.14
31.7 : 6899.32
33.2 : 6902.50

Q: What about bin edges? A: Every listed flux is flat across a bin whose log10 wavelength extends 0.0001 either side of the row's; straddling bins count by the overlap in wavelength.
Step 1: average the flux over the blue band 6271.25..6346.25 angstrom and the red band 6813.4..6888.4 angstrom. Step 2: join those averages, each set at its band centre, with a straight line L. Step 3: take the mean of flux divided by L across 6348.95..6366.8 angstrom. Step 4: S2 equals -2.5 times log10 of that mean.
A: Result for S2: 0.117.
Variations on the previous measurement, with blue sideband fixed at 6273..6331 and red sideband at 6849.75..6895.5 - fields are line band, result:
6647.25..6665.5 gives -0.03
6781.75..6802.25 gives -0.03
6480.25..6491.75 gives 0.06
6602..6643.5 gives 0.02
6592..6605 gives 0.03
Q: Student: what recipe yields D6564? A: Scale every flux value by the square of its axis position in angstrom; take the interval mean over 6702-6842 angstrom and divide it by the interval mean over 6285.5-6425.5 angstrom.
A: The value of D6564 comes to 1.2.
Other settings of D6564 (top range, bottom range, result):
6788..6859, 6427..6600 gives 1.07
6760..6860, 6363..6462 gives 1.13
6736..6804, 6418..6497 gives 1.15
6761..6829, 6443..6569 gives 1.13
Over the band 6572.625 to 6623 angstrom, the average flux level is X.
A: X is 32.4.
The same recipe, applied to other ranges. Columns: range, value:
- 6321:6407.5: 32.1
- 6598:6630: 32.6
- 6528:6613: 33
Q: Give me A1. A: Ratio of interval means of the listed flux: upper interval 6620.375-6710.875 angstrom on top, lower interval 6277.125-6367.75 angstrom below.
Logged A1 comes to 1.04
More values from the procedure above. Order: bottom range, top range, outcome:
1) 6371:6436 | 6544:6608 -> 1.00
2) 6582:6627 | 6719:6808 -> 1.04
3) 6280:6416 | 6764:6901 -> 1.01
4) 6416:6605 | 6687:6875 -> 1.01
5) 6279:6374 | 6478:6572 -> 1.02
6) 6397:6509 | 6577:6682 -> 1.01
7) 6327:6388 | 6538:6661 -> 1.03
